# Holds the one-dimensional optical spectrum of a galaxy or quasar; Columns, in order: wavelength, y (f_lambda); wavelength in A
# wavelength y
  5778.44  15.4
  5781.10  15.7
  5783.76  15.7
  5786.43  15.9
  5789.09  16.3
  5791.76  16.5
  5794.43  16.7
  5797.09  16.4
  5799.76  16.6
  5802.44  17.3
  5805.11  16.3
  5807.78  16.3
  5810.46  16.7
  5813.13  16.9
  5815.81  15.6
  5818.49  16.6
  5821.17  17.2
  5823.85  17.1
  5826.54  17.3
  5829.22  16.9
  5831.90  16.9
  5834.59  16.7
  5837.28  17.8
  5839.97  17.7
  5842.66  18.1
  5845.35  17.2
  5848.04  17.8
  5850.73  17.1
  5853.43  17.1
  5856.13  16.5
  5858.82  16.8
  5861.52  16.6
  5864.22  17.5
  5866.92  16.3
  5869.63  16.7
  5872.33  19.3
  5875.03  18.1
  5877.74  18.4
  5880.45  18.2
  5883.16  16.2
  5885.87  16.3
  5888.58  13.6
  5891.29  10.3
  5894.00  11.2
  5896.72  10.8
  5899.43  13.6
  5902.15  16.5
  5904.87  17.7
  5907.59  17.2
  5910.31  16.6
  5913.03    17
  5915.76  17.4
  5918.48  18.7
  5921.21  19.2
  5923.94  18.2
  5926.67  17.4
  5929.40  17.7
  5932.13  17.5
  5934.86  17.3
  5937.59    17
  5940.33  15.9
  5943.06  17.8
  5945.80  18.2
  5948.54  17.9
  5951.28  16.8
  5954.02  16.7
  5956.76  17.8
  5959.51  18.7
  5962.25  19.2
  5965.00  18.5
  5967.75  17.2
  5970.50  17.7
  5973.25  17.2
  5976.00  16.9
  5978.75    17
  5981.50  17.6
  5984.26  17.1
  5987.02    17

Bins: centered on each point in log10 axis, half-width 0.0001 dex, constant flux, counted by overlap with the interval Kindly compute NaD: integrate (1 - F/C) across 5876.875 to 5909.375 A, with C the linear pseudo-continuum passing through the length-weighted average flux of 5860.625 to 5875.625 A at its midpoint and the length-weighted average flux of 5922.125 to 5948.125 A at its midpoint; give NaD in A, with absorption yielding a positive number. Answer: 4.6 A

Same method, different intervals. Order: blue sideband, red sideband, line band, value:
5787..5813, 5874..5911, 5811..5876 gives -4.8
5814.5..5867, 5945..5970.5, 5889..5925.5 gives 3.8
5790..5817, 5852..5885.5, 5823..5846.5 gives -0.6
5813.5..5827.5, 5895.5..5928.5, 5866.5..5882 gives -1.1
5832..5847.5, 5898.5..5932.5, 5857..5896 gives 3.1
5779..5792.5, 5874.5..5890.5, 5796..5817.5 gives -0.6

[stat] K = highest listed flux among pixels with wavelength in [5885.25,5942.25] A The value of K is 19.2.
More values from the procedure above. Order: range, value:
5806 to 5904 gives 19.3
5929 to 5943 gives 17.7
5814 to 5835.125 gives 17.3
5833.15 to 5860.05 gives 18.1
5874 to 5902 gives 18.4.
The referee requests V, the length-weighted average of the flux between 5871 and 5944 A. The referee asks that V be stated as 16.5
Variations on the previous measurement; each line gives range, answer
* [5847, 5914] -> 16.1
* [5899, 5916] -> 16.7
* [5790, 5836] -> 16.7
